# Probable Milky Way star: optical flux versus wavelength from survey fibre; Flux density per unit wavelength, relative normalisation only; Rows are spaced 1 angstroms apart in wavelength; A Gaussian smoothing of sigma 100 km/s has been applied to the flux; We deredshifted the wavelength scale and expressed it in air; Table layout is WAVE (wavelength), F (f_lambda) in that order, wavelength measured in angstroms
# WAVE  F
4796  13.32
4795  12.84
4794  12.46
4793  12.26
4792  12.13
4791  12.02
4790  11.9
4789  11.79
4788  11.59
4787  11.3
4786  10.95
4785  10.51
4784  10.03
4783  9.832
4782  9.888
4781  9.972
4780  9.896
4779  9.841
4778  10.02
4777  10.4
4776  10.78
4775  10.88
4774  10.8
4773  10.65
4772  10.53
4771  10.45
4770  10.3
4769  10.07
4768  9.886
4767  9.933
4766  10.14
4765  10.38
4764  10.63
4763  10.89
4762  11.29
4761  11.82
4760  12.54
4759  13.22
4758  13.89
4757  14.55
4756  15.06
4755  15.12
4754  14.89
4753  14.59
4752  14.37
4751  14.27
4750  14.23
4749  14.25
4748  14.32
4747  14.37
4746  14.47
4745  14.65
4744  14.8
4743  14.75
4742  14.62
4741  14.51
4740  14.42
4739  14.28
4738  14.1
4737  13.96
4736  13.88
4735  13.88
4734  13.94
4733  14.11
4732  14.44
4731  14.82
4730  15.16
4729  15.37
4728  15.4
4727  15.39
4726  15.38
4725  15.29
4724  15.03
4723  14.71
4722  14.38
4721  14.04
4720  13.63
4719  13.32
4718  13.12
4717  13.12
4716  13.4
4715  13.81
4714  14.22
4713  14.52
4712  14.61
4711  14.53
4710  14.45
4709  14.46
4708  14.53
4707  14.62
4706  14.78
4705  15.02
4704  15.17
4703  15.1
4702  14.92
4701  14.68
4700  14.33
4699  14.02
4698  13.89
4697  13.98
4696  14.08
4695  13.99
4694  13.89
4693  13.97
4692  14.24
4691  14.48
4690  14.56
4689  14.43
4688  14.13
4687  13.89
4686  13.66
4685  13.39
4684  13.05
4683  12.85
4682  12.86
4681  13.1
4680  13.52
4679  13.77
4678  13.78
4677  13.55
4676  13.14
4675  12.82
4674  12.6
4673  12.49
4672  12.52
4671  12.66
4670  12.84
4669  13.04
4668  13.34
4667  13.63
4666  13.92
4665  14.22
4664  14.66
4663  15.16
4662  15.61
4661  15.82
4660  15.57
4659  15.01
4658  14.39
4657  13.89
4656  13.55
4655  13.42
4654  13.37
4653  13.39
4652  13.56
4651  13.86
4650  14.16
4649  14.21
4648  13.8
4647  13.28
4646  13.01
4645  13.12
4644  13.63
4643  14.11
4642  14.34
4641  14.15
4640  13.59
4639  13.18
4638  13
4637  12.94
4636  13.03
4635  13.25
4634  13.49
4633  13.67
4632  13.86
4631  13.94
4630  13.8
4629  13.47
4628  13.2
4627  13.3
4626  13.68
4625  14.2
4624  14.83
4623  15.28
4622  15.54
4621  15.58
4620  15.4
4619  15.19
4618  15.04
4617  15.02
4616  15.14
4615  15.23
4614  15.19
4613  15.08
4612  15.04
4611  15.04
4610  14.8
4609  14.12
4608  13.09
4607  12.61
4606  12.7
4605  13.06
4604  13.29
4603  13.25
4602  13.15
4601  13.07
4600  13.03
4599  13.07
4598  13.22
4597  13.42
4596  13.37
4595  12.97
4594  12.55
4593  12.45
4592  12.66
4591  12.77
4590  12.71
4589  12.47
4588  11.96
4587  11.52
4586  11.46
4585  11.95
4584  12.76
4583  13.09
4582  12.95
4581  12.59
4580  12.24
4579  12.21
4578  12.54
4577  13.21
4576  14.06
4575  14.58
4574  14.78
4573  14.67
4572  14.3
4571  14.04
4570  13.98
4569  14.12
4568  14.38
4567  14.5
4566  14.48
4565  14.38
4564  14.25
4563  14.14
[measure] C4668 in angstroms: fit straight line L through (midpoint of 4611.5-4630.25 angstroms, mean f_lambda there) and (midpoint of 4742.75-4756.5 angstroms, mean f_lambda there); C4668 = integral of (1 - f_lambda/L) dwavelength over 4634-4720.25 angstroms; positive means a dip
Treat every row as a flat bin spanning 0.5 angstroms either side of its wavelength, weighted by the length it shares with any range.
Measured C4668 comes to 4.6 angstroms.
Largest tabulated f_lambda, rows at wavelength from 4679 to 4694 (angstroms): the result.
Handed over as 14.56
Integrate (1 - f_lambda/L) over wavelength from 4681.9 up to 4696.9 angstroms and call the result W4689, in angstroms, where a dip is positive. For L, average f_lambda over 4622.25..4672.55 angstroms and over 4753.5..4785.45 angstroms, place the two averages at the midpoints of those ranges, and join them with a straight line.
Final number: -1.08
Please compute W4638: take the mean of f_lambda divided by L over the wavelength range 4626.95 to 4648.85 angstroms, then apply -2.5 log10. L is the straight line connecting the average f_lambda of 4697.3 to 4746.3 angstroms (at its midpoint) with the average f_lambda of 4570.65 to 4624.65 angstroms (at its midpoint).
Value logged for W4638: 0.03 mag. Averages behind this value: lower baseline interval 13.6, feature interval 13.5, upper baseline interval 14.4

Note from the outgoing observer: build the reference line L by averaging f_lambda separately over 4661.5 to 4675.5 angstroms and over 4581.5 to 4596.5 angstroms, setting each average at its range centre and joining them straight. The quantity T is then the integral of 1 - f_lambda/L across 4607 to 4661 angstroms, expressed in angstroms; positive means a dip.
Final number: -4.3 angstroms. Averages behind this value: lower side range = 12.5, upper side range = 13.5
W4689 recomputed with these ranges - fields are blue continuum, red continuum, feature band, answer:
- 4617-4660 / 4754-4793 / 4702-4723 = -3.0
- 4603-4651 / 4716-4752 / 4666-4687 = 1.5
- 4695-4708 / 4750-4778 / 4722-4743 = -2.2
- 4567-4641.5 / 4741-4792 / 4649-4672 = -1.6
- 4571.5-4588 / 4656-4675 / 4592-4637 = -1.7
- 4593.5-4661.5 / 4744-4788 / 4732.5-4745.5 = -2.1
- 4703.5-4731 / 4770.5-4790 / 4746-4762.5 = -2.4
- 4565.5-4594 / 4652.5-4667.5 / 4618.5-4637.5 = -0.3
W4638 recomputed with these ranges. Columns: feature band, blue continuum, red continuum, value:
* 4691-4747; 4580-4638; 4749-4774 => -0.14 mag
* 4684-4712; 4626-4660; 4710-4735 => -0.01 mag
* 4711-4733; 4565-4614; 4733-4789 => -0.15 mag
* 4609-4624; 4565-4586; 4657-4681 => -0.11 mag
